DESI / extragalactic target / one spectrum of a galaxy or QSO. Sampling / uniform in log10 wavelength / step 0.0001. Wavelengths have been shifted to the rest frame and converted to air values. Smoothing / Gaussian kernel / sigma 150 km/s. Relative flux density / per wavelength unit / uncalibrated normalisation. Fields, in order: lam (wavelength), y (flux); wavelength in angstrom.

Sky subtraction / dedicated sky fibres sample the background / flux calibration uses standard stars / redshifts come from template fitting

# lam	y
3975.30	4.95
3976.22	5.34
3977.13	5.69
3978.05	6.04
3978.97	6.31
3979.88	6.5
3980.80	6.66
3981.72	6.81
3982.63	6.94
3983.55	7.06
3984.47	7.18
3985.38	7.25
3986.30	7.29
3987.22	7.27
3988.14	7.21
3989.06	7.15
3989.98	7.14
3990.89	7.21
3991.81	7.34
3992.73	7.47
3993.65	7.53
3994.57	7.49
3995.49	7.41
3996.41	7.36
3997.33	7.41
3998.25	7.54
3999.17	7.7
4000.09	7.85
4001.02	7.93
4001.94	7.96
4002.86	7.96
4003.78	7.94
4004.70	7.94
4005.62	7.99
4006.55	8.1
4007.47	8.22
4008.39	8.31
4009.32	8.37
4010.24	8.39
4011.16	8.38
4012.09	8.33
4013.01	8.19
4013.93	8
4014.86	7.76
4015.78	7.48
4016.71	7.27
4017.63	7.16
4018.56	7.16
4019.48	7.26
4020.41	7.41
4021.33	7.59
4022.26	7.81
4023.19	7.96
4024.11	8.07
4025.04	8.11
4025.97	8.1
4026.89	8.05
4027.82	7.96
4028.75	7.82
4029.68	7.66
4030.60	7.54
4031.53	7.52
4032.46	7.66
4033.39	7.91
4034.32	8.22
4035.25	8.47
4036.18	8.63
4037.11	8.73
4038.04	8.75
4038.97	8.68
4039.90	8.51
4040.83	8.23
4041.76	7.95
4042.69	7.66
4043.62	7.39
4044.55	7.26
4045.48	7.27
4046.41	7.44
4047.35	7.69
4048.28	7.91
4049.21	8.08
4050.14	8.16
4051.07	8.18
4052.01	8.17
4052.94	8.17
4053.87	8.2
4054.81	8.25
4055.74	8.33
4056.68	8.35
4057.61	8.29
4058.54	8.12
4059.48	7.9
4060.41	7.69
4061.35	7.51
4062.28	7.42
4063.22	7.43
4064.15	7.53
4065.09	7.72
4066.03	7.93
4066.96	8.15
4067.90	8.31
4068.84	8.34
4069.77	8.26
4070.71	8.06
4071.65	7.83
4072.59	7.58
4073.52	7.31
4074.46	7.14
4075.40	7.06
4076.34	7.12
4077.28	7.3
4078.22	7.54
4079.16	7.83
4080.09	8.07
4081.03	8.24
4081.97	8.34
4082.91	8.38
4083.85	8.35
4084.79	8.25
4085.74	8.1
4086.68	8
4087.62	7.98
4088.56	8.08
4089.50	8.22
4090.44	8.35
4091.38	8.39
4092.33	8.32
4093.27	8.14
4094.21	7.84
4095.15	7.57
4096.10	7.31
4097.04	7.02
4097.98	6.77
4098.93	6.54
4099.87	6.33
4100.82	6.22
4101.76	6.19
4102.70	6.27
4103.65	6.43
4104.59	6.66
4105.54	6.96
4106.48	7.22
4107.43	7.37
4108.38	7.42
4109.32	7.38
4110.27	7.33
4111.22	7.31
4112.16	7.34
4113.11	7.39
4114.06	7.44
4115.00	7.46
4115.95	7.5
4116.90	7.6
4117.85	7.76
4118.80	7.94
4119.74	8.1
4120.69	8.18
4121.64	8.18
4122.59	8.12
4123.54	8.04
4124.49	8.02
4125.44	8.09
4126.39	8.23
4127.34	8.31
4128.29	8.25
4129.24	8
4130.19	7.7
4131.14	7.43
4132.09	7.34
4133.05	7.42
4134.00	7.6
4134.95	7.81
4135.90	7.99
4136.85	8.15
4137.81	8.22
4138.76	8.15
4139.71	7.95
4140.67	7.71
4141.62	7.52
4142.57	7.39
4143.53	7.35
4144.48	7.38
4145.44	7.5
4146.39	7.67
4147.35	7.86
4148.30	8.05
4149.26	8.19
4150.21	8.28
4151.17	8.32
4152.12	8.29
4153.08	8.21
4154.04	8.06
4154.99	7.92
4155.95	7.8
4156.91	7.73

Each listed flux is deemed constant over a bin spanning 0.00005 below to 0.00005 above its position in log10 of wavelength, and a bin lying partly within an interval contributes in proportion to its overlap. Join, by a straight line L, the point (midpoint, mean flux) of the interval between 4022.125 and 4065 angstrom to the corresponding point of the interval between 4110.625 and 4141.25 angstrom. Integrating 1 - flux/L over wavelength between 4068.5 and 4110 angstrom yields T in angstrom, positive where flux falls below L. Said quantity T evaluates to 1.9 angstrom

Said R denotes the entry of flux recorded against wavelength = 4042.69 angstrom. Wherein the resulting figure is 7.66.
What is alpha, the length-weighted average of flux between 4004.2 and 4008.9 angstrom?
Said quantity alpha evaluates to 8.1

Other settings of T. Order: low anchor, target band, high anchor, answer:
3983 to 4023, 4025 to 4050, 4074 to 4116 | -1.3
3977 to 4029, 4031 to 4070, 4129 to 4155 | -1.8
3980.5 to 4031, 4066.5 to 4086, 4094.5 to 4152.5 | -0.7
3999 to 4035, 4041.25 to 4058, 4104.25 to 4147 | -0.2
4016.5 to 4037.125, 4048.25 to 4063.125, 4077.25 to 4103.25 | -0.6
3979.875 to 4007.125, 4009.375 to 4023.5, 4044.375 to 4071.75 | -0.3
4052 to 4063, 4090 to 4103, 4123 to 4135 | 1.1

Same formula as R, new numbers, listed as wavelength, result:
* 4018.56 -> 7.16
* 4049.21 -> 8.08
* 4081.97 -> 8.34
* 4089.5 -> 8.22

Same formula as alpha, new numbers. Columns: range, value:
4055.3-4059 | 8.28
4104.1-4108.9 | 7.13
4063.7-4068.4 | 7.92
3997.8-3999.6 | 7.62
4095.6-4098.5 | 7.01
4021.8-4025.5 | 7.99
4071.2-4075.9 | 7.38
